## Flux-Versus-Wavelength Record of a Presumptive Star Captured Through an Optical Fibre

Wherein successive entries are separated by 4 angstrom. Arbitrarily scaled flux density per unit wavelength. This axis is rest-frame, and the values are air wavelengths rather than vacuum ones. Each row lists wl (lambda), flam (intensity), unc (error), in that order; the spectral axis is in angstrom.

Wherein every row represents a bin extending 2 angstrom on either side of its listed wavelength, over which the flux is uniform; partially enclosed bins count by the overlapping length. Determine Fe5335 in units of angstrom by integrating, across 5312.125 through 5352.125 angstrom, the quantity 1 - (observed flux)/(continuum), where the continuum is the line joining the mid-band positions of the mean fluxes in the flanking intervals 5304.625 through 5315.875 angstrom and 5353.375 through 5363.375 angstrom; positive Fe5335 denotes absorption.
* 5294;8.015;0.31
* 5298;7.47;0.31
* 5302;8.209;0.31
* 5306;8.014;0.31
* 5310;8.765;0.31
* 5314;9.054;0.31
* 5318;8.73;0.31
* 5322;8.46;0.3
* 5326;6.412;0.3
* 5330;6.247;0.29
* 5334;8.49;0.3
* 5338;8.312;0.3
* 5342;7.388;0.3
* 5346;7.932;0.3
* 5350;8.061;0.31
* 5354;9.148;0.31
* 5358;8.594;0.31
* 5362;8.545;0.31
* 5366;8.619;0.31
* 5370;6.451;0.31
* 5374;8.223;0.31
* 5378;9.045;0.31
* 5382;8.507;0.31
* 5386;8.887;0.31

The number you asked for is 3.5 angstrom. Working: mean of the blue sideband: 8.64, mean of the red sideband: 8.72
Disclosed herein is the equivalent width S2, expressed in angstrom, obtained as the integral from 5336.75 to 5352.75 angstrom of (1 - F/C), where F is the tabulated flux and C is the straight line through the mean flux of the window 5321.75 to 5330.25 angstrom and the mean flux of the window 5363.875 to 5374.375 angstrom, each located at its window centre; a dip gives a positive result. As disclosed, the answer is -1.6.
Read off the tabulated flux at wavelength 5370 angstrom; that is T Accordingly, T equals 6.451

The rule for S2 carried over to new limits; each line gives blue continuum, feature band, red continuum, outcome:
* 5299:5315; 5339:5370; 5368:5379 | -0.9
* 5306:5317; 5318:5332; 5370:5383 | 2.2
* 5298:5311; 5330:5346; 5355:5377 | 0.7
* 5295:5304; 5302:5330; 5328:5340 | -1.1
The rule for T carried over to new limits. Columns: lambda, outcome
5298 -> 7.47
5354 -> 9.148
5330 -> 6.247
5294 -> 8.015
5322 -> 8.46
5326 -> 6.412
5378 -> 9.045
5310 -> 8.765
